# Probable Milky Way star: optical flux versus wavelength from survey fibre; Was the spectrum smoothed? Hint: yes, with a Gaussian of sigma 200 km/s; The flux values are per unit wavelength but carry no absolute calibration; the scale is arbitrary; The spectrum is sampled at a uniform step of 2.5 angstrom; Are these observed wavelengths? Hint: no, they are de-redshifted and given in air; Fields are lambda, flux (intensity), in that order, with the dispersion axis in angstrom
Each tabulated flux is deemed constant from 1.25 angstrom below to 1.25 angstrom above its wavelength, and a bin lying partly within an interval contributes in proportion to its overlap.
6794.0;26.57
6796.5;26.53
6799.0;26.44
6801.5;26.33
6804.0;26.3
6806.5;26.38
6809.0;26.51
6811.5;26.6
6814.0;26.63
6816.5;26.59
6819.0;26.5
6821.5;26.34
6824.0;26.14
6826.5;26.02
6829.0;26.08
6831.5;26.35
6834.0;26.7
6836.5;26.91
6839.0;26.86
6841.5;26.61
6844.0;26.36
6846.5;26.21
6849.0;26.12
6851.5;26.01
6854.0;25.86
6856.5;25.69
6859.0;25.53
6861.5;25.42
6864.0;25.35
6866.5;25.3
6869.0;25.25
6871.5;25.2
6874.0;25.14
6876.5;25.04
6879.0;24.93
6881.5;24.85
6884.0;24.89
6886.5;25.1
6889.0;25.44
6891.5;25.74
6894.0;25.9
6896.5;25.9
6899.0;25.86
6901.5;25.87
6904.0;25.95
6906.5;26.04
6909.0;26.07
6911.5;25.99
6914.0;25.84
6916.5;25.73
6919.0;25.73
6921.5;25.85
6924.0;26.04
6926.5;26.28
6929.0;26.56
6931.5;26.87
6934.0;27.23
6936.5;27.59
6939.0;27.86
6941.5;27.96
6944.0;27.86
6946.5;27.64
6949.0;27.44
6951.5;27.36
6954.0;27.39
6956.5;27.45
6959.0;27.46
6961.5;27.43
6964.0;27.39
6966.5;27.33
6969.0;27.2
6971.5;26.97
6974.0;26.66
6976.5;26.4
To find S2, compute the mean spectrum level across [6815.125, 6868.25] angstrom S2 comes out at 26.1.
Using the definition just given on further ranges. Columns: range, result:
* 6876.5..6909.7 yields 25.6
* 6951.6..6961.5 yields 27.4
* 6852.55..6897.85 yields 25.4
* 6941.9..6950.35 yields 27.7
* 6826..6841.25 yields 26.5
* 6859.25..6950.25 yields 26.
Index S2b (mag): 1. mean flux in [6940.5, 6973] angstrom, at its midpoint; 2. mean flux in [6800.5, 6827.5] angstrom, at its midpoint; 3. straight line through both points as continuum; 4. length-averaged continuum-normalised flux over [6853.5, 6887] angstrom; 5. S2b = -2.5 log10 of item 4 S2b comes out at 0.07 mag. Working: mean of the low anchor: 26.4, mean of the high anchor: 27.4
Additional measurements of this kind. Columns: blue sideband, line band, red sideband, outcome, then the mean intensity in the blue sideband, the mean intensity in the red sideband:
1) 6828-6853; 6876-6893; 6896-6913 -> 0.040 mag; 26.4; 26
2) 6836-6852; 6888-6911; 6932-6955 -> 0.049 mag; 26.4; 27.6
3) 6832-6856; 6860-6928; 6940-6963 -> 0.056 mag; 26.4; 27.6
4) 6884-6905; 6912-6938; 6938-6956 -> 0.018 mag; 25.7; 27.6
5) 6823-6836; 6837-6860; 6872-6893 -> -0.012 mag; 26.3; 25.2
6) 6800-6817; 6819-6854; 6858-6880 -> -0.019 mag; 26.5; 25.2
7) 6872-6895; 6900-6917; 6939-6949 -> 0.014 mag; 25.2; 27.8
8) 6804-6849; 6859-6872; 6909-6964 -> 0.054 mag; 26.4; 26.9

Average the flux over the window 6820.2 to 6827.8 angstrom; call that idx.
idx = 26.2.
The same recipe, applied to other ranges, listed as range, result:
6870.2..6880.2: 25.1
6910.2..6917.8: 25.9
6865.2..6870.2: 25.3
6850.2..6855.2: 25.9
